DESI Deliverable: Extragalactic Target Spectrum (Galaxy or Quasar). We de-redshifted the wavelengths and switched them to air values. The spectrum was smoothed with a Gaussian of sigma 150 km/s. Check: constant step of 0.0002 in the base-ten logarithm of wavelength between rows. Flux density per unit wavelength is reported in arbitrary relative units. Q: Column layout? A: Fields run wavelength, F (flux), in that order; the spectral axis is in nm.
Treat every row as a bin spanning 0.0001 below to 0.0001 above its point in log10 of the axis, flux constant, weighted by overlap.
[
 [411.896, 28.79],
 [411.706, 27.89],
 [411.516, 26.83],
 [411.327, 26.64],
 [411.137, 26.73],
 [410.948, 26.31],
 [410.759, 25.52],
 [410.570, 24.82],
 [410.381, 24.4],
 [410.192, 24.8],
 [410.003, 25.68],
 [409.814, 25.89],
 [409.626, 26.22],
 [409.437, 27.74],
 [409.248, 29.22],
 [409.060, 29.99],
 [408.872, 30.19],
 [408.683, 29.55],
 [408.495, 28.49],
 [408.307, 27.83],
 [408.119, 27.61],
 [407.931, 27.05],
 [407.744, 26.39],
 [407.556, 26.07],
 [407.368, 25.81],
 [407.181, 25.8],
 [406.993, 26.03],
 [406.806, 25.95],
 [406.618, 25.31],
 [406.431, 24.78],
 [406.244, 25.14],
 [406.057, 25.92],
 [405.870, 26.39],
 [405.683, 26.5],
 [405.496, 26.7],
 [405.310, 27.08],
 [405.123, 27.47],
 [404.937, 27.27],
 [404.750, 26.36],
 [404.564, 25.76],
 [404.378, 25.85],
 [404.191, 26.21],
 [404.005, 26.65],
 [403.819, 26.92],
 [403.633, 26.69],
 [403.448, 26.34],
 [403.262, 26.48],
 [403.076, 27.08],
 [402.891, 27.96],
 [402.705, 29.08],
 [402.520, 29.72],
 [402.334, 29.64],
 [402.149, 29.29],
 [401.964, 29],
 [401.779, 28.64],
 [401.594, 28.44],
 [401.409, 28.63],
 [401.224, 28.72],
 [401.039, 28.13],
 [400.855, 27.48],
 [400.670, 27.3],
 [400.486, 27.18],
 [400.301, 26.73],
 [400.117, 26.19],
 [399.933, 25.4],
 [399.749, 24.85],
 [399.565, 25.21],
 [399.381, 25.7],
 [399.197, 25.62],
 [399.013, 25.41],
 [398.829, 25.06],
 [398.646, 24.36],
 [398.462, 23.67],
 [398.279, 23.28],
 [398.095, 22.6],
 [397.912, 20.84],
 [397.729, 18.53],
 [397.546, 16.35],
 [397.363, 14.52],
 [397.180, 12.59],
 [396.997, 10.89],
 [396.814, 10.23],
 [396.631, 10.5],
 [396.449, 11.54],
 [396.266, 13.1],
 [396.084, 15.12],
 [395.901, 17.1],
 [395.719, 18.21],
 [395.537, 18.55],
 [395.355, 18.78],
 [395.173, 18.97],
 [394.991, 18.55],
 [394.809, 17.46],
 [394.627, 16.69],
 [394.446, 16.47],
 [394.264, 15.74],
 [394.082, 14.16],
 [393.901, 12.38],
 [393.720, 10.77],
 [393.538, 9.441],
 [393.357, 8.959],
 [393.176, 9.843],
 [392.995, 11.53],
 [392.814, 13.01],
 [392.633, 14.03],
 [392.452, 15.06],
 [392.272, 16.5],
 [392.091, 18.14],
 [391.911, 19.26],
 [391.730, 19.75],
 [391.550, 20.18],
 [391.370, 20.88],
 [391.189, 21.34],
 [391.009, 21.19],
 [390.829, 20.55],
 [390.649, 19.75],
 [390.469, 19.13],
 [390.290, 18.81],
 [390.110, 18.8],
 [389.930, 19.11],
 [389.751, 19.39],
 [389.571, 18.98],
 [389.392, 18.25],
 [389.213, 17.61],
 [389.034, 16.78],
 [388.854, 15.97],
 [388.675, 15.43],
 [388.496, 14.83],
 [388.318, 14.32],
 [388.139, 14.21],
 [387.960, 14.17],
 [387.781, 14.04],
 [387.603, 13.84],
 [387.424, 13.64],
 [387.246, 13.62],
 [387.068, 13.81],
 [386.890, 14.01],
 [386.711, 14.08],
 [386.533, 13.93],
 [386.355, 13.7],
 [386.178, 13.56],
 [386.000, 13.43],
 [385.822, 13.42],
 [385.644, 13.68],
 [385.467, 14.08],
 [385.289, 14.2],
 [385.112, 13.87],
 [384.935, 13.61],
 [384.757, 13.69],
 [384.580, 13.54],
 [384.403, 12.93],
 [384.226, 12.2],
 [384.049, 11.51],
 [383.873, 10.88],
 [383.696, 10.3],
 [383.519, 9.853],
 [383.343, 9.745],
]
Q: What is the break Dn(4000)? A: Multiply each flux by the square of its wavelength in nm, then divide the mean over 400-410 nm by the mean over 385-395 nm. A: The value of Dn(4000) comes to 1.9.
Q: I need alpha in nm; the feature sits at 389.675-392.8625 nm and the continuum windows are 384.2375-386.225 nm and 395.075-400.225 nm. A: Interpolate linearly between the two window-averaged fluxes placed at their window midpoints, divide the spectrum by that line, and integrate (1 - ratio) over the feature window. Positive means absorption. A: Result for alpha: -0.45 nm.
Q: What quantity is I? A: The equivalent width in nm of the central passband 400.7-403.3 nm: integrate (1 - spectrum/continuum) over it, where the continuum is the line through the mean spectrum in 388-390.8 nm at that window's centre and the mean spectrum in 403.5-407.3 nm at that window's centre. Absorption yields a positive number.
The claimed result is -0.44 nm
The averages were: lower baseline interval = 17.4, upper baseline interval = 26.2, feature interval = 28.5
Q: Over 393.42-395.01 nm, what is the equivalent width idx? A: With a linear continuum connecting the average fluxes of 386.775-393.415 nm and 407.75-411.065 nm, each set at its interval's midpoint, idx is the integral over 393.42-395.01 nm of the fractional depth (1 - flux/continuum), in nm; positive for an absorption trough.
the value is 0.38 nm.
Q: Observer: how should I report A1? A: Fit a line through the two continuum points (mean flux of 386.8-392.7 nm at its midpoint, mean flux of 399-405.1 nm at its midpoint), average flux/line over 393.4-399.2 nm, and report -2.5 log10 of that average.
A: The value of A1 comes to 0.32 mag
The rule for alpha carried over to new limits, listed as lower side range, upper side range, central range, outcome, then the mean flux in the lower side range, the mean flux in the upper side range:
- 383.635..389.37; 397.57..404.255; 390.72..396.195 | 0.951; 13.9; 26.3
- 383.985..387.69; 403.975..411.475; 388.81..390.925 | -0.357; 13.6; 26.6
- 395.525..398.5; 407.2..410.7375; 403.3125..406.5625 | -0.421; 16.1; 27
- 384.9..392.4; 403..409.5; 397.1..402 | -0.311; 16.4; 26.9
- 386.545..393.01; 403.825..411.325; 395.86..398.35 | 0.653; 16.8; 26.6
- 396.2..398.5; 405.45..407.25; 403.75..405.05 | -0.152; 15.9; 25.8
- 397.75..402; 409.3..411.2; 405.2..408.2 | -0.034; 25.9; 25.9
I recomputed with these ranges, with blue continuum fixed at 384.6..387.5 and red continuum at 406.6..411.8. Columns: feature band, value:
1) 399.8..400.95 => -0.25 nm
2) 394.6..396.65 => 0.29 nm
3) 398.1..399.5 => -0.24 nm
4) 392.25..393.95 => 0.55 nm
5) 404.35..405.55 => -0.11 nm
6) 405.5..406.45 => -0.03 nm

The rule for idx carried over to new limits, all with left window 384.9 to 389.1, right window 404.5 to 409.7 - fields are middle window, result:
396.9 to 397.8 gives 0.27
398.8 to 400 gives -0.18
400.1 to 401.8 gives -0.35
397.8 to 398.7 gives -0.06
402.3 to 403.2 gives -0.16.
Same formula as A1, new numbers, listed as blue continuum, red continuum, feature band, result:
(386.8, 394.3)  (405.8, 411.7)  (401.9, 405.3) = -0.16 mag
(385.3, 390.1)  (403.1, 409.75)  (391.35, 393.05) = 0.07 mag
